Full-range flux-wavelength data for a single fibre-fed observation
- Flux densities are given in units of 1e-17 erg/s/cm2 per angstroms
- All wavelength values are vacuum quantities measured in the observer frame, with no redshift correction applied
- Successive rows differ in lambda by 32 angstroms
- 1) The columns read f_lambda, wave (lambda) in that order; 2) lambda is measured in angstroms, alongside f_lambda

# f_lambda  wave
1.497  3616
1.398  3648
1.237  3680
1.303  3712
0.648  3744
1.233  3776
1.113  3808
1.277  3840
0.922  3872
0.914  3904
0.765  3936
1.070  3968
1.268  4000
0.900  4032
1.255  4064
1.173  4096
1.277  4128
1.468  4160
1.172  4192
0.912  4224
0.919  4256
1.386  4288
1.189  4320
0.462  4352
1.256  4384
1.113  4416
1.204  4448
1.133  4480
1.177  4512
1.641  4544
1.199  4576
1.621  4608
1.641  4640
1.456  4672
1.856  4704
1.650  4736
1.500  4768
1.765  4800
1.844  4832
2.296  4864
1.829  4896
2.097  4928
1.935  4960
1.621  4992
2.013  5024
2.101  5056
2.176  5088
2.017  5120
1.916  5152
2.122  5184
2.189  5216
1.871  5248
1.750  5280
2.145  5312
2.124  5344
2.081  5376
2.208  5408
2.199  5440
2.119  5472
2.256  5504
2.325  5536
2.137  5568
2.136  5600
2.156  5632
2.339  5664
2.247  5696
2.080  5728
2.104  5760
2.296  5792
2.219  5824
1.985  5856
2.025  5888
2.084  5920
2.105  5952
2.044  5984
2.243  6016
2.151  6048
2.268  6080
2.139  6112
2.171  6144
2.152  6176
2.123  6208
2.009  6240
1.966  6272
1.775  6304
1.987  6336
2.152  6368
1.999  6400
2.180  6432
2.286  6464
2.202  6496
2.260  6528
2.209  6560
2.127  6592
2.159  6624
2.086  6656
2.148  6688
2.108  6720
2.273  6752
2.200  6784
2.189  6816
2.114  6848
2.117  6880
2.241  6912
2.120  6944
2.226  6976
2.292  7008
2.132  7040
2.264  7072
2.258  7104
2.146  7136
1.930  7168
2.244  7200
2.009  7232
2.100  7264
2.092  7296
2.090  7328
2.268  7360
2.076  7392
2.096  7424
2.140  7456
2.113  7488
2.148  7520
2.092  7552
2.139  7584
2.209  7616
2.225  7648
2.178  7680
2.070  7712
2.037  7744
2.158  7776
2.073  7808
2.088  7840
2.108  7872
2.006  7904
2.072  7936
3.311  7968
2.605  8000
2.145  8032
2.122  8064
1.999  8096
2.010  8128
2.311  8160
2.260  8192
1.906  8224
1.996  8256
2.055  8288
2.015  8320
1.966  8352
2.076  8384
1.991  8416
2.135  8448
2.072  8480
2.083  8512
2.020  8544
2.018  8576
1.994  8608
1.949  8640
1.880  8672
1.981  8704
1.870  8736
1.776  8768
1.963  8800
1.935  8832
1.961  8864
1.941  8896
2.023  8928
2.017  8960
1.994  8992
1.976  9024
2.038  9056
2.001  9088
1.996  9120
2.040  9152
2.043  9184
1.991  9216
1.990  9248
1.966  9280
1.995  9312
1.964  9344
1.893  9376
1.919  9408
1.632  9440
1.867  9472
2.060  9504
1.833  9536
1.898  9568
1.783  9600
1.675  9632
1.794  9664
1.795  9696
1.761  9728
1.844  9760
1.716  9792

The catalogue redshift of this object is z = 0.216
